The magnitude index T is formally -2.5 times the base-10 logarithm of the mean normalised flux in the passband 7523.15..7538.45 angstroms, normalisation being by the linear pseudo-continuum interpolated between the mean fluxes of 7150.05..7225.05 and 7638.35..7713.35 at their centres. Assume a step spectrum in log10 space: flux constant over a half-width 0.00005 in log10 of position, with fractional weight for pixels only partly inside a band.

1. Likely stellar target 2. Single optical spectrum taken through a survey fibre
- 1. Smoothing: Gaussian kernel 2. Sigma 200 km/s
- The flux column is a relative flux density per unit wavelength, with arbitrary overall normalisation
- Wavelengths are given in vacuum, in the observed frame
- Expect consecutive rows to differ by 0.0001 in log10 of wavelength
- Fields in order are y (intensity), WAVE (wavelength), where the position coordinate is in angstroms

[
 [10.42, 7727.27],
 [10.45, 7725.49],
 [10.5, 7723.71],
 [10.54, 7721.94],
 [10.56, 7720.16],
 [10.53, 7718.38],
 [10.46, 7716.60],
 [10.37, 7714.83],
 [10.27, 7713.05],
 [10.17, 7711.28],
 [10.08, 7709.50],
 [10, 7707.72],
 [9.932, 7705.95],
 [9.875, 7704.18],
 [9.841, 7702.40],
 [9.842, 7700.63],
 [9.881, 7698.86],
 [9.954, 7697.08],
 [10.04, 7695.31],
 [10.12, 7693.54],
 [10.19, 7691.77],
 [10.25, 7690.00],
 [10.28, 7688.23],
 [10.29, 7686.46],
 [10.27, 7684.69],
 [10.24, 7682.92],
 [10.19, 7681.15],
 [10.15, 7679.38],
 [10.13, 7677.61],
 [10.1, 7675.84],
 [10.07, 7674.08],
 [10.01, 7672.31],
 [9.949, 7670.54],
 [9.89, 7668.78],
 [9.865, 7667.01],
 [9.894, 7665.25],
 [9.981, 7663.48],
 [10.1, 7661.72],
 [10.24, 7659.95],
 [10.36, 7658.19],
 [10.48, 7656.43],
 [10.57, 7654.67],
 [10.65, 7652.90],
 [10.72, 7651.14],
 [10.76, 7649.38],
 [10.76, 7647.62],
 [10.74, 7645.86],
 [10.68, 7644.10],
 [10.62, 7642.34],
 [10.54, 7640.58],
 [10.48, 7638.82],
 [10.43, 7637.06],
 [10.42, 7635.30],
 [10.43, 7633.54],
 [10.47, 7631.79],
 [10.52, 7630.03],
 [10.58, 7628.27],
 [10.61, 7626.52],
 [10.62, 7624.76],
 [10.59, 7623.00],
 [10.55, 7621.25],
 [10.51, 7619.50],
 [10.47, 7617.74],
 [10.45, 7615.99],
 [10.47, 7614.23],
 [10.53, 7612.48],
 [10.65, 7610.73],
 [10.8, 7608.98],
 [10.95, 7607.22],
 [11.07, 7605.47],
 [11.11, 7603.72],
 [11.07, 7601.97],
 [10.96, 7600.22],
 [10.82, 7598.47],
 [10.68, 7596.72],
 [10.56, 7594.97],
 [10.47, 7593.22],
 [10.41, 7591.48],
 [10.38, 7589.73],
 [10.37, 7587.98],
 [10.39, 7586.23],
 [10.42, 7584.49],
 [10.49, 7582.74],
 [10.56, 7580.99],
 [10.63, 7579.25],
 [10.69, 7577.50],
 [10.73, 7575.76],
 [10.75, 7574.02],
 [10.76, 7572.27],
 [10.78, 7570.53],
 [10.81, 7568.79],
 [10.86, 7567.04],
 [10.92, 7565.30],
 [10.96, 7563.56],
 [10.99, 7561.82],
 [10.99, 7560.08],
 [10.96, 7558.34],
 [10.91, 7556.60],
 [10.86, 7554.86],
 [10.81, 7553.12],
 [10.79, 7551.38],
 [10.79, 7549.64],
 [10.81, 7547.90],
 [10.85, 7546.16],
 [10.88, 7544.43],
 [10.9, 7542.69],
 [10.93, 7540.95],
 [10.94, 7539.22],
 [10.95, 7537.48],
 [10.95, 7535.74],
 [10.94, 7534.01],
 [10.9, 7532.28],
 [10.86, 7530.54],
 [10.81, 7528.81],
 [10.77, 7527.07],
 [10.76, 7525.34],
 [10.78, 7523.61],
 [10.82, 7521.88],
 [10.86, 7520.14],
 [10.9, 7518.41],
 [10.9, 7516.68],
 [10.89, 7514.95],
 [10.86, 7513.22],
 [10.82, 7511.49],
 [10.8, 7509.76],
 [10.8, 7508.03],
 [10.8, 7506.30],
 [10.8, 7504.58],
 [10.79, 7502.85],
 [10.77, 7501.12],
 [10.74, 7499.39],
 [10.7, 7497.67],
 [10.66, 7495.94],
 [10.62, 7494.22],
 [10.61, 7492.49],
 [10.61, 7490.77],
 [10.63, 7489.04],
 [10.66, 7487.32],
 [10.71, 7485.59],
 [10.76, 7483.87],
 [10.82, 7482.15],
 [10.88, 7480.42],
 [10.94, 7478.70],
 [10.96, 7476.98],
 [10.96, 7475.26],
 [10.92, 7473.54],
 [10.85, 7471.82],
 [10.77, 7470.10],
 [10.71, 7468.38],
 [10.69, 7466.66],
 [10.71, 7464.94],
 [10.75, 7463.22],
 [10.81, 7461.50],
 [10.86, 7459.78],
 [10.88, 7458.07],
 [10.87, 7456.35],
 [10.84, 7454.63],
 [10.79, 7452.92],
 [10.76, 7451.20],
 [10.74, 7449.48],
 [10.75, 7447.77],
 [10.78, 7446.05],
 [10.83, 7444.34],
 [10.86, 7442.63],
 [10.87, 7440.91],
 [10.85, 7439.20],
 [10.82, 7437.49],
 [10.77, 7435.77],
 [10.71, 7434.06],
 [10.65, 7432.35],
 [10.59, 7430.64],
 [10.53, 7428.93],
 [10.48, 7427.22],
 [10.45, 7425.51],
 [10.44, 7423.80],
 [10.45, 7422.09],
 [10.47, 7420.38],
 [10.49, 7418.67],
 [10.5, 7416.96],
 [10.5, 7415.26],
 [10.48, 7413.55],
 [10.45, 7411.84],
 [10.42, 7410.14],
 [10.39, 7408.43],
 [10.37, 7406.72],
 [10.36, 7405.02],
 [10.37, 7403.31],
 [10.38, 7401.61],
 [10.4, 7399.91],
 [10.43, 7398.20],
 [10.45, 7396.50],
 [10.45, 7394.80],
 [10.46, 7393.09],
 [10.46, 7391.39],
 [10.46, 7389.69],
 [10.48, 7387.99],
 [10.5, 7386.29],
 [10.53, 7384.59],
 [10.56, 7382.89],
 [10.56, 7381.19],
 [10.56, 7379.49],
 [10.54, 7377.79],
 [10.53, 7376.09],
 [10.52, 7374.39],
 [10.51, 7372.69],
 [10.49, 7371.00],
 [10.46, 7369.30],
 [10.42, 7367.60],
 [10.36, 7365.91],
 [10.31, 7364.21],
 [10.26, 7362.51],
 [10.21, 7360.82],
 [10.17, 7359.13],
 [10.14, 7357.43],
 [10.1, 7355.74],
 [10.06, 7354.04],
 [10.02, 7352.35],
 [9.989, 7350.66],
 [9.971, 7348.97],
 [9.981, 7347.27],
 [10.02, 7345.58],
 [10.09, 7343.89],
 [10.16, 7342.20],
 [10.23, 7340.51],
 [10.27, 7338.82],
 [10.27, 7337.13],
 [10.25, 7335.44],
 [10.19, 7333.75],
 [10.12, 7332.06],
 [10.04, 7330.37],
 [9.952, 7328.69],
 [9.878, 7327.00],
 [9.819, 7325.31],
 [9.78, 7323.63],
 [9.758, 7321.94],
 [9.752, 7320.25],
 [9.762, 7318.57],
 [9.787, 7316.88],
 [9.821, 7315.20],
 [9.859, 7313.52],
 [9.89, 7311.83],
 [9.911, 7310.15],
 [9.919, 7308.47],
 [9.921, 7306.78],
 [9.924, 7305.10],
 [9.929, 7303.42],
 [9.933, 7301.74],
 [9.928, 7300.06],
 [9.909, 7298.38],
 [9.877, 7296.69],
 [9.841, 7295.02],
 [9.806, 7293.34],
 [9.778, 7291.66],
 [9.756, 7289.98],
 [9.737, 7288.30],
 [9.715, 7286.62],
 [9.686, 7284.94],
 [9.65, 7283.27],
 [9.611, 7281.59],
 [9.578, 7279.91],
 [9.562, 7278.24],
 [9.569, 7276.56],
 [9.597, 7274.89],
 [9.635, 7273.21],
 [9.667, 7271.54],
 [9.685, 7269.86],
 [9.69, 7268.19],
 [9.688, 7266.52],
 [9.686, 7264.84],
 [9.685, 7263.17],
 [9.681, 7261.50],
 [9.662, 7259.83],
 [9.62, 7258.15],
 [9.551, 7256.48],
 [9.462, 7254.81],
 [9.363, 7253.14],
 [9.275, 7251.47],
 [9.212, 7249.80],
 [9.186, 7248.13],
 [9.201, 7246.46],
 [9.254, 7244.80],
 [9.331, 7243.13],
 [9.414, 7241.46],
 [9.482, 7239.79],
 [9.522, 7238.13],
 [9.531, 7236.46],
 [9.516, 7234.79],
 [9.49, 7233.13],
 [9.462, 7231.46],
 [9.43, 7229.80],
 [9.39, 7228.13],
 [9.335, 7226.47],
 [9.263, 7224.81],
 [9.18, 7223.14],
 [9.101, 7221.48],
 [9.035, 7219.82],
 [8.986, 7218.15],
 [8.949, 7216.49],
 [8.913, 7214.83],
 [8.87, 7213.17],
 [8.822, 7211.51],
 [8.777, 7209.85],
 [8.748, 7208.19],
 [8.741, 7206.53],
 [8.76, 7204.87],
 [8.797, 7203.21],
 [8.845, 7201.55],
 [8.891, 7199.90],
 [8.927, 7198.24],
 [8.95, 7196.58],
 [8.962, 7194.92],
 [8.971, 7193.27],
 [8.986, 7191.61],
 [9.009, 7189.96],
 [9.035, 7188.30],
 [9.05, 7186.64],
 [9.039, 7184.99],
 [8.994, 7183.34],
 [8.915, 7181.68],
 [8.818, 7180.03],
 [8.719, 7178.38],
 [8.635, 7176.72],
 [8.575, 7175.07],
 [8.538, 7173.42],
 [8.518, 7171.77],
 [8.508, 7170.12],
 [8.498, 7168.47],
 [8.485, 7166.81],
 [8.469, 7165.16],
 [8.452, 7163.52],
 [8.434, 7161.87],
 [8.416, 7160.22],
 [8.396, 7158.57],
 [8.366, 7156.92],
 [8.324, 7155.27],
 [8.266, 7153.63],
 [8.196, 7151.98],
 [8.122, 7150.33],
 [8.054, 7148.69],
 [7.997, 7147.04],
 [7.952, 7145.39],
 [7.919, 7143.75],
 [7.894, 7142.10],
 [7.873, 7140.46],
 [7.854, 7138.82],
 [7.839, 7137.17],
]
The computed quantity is -0.114 mag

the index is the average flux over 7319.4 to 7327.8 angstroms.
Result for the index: 9.8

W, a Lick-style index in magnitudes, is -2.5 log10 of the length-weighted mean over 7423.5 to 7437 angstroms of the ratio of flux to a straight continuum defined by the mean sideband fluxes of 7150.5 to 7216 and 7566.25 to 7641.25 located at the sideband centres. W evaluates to -0.08 mag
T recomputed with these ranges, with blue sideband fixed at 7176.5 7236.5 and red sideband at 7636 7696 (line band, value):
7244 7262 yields -0.030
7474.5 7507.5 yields -0.100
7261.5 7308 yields -0.058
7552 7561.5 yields -0.095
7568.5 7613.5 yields -0.063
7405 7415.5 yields -0.091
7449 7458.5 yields -0.116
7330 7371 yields -0.084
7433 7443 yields -0.121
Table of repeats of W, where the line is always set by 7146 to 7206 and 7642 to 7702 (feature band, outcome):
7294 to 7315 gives -0.098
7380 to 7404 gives -0.125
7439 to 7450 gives -0.141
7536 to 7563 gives -0.110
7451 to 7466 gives -0.135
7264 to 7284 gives -0.080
